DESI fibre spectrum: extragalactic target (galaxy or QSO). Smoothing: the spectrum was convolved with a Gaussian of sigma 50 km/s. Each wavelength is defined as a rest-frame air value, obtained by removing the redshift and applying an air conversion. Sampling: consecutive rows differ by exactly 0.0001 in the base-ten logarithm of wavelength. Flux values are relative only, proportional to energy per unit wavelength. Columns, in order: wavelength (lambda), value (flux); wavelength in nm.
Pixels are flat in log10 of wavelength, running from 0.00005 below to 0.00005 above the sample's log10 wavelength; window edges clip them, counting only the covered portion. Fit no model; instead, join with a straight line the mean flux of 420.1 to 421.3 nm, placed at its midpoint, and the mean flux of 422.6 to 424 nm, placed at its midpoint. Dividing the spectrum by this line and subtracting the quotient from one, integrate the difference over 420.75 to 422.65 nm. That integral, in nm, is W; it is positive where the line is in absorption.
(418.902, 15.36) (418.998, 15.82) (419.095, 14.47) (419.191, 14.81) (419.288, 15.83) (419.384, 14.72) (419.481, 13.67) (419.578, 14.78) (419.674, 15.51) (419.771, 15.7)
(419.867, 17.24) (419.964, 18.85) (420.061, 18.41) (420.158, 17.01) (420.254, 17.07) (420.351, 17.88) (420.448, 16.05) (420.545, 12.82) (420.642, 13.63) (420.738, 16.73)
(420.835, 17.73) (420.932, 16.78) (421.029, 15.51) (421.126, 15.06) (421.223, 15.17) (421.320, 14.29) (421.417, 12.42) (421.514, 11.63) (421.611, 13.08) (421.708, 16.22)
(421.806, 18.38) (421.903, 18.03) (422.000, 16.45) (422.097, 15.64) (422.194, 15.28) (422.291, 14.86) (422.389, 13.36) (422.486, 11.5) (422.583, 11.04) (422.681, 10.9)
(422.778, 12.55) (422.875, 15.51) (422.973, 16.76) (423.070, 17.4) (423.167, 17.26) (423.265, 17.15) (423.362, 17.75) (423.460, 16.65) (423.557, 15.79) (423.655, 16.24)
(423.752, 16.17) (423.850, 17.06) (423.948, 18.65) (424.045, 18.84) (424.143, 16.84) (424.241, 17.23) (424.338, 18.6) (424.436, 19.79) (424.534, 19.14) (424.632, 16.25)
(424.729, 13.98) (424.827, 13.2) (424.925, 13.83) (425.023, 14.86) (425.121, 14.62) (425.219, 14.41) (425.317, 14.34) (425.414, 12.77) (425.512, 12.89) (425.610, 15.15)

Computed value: 0.13 nm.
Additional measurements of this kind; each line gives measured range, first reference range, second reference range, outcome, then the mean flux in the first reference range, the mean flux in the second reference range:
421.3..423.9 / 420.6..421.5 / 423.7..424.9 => 0.146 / 15.1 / 17.1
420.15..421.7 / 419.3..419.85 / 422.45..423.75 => -0.003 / 15.1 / 15.2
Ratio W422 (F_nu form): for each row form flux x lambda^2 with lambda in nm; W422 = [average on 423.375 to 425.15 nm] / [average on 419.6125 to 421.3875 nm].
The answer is 1.05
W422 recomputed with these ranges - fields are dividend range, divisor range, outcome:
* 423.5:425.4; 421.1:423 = 1.14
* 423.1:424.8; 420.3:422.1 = 1.13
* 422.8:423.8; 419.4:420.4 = 1.02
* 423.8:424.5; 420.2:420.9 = 1.15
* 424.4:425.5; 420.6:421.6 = 1.03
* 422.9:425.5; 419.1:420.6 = 1.04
